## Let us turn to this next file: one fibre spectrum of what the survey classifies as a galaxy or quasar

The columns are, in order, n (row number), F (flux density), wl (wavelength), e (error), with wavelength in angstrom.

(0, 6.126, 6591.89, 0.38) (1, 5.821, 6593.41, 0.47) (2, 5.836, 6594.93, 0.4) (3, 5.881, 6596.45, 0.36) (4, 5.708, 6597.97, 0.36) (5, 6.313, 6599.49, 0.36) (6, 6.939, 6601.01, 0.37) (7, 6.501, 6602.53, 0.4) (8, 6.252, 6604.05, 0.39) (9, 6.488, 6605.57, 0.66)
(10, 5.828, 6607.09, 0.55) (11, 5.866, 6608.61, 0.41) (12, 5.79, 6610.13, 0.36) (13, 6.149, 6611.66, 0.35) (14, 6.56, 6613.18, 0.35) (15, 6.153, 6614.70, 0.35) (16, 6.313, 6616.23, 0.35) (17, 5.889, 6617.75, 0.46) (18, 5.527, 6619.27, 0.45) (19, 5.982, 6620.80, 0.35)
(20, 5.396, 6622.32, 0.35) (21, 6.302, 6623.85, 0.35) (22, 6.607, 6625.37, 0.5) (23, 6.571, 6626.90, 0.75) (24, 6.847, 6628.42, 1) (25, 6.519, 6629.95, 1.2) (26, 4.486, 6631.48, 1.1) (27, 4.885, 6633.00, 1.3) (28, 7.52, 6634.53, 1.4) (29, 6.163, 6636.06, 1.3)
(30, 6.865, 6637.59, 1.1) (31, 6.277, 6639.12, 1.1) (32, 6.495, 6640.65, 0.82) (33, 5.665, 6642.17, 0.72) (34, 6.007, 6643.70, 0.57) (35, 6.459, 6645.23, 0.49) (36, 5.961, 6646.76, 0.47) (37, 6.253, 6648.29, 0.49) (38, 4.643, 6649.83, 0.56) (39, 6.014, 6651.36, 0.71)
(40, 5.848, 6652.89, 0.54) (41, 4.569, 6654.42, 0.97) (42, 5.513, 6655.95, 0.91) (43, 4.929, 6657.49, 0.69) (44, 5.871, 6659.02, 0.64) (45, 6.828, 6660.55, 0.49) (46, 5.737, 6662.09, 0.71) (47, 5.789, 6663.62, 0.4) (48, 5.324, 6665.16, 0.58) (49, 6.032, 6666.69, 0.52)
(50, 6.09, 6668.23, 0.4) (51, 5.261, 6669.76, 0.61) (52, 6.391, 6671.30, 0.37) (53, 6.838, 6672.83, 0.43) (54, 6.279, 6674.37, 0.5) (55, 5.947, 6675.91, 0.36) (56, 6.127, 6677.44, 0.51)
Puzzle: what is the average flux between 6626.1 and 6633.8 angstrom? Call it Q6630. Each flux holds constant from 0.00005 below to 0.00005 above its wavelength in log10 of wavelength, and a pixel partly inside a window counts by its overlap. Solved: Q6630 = 5.87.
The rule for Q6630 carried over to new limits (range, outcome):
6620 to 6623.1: 5.68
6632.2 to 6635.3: 6.18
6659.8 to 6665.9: 5.91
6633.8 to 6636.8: 6.83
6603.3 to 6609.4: 6.11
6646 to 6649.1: 6.07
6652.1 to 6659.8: 5.36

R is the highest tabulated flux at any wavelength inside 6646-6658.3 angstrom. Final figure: 6.253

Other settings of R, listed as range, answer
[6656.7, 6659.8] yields 5.871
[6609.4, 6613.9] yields 6.56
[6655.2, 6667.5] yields 6.828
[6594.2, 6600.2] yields 6.313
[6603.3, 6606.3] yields 6.488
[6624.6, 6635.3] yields 7.52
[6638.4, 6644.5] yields 6.495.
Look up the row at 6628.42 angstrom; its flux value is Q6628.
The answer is 6.847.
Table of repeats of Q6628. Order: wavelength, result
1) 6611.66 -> 6.149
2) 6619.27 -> 5.527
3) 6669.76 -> 5.261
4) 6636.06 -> 6.163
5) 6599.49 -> 6.313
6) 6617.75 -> 5.889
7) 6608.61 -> 5.866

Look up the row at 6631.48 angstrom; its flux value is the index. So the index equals 4.486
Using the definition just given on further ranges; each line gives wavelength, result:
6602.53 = 6.501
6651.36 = 6.014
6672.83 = 6.838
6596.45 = 5.881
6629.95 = 6.519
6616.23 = 6.313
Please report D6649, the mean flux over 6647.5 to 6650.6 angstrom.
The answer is 5.44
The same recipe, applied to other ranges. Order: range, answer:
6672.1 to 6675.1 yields 6.55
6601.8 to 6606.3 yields 6.41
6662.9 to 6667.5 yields 5.71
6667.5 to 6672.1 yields 5.93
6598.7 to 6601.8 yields 6.61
